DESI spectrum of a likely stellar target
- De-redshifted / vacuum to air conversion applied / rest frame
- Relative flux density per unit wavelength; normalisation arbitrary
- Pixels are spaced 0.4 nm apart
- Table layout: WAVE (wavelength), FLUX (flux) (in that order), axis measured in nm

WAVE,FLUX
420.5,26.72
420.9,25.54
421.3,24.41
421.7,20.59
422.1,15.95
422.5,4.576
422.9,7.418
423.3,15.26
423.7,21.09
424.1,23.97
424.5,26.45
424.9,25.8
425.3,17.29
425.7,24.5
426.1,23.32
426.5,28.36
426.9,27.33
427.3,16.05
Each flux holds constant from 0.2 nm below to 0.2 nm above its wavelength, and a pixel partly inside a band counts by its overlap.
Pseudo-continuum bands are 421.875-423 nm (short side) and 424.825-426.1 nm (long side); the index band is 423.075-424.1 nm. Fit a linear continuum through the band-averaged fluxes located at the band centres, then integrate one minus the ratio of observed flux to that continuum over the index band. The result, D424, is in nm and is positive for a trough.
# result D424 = -0.299 nm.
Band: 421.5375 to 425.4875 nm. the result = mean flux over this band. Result 17.8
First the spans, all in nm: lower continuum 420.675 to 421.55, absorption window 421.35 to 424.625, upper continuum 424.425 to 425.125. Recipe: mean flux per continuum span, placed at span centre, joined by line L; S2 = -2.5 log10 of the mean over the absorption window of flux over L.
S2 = 0.430 mag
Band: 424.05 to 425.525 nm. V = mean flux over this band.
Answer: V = 23.3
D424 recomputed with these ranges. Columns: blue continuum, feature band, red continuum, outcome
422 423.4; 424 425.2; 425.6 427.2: -0.48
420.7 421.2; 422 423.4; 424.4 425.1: 0.85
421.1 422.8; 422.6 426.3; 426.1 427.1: 0.33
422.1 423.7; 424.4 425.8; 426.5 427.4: -0.41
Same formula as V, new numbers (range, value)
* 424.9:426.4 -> 22.7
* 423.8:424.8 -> 24.9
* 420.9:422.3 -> 21.1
